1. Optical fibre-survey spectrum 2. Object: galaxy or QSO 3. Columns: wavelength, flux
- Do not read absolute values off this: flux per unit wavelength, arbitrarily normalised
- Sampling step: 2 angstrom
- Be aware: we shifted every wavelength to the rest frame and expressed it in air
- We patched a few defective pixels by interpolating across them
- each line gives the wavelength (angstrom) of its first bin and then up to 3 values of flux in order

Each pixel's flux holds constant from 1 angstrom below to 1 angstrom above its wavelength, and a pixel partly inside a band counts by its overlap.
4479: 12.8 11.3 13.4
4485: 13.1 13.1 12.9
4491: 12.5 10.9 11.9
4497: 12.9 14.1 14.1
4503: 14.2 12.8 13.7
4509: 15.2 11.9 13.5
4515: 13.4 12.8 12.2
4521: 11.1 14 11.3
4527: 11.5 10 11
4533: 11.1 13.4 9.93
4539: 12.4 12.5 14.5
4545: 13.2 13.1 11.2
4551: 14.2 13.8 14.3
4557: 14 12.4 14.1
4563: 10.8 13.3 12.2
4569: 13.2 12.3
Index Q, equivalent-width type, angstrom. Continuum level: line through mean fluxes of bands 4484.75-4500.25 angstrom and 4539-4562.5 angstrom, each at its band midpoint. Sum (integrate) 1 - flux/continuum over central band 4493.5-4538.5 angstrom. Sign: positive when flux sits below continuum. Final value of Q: 1.4 angstrom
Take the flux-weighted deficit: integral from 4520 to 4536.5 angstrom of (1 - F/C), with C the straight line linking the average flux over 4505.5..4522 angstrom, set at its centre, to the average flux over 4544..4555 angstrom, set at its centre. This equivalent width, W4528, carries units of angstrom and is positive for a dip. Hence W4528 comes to 1.82 angstrom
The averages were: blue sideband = 13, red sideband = 13.2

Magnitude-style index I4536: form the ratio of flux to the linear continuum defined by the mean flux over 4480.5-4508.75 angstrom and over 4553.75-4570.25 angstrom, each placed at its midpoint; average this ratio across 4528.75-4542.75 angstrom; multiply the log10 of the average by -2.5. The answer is 0.115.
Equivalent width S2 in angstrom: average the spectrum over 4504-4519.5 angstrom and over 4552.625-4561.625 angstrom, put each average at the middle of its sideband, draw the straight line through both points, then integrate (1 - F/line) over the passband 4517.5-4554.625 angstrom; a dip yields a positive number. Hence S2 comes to 3.28 angstrom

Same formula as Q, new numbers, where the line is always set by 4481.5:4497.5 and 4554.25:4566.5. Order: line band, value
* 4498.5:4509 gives -1.0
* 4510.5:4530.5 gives 1.0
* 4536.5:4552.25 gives 0.3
